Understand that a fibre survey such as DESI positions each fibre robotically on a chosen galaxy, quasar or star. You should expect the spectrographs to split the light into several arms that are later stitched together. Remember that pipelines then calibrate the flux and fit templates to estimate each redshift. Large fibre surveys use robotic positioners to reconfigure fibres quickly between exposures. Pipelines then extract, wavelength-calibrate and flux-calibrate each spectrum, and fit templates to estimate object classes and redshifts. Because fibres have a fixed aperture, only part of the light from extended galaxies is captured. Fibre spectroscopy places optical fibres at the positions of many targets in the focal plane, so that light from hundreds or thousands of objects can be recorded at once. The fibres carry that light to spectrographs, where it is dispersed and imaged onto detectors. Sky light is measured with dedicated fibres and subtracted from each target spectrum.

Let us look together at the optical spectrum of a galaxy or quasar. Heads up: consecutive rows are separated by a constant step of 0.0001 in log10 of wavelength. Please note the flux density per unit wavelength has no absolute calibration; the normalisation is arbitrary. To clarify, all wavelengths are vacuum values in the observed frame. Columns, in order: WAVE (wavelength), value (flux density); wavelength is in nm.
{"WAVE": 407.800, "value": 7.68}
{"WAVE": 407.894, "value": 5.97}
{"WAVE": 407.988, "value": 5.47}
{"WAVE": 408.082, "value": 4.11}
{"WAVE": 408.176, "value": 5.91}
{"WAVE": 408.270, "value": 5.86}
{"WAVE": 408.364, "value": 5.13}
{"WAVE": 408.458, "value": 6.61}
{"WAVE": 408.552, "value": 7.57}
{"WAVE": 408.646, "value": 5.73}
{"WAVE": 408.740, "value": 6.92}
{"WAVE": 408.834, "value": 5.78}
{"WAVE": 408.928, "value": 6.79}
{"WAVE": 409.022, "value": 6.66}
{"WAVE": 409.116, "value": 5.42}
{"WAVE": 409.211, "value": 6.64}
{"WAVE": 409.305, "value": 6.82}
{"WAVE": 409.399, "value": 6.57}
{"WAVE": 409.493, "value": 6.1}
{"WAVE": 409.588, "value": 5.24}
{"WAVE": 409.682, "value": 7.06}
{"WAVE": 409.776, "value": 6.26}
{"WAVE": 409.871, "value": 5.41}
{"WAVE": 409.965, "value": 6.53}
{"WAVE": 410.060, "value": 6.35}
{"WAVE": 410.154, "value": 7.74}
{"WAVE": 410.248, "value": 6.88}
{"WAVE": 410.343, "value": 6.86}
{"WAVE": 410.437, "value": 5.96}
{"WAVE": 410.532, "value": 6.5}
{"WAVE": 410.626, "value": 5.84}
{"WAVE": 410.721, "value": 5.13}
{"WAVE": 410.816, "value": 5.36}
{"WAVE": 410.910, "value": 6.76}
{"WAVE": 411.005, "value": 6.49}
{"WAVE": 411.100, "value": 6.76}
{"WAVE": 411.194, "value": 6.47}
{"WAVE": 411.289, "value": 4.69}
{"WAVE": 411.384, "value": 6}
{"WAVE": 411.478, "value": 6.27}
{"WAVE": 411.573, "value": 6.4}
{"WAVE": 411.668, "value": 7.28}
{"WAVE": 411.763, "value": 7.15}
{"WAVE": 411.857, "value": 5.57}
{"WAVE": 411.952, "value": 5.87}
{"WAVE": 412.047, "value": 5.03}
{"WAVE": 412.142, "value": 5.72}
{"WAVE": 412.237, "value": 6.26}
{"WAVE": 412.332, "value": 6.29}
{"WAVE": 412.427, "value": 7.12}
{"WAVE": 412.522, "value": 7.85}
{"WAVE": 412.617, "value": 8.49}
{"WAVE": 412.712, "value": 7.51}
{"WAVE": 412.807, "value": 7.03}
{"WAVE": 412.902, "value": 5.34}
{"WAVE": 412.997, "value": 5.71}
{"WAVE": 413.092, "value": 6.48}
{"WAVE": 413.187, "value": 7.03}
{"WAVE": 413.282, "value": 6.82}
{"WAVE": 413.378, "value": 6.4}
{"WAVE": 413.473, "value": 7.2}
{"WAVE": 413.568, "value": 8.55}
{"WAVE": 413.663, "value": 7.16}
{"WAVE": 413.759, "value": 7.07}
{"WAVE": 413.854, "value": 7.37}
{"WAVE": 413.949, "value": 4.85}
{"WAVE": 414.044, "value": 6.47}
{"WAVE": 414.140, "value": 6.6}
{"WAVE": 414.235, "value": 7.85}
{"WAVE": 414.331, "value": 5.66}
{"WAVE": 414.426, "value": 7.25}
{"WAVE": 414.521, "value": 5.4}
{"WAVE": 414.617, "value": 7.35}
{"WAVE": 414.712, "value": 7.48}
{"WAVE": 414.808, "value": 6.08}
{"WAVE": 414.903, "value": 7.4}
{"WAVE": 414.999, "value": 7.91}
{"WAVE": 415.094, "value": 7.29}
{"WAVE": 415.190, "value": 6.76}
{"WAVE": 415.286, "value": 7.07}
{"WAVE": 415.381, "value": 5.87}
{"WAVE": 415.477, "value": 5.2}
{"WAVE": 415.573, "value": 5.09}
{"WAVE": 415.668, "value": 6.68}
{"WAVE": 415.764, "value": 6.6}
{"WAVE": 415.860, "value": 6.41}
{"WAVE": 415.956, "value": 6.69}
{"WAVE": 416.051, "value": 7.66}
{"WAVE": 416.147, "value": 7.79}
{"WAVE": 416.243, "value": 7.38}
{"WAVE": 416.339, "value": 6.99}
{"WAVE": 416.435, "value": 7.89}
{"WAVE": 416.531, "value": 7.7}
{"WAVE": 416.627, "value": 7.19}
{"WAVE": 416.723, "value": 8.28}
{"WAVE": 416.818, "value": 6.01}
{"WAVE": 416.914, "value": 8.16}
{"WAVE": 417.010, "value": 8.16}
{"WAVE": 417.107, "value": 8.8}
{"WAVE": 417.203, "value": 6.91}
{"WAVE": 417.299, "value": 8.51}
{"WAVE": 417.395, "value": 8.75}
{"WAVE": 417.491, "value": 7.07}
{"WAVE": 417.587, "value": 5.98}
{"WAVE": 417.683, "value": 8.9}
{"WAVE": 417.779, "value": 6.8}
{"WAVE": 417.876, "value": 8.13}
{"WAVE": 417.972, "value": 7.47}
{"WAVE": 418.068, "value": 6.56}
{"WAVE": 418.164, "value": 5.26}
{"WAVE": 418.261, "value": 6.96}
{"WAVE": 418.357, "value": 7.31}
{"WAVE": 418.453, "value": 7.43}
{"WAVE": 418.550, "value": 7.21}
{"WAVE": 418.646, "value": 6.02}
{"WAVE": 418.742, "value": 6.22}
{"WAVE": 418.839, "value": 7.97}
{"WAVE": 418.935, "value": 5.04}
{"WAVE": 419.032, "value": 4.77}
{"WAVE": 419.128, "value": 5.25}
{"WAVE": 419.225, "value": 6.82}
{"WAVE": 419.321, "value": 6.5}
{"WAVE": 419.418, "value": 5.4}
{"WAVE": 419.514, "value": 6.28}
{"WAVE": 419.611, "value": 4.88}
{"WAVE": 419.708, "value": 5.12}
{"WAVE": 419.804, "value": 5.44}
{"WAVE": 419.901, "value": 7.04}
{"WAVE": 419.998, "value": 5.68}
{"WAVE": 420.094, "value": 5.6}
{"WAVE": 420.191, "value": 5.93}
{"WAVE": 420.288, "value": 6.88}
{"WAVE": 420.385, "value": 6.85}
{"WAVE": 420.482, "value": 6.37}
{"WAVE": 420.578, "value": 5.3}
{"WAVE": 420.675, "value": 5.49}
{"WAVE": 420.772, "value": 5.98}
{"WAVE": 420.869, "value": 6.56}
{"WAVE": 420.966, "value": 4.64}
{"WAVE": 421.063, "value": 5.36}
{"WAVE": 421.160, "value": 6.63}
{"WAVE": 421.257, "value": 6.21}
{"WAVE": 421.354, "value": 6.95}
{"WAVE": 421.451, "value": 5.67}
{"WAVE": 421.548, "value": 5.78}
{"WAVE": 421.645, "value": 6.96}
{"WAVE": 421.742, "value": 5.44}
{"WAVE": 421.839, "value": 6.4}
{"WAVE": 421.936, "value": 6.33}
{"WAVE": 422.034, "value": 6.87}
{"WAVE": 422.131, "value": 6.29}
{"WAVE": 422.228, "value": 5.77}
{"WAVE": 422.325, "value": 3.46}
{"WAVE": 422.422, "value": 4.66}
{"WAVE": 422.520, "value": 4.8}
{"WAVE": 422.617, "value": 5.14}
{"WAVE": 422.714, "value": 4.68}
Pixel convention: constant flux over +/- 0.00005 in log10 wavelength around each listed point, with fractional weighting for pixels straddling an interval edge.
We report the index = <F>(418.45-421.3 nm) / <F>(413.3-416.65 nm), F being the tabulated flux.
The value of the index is 0.88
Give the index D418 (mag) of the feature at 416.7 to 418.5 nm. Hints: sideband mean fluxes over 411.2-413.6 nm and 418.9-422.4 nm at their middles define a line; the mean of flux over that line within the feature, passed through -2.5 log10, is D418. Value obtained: -0.21 mag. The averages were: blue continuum 6.55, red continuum 5.88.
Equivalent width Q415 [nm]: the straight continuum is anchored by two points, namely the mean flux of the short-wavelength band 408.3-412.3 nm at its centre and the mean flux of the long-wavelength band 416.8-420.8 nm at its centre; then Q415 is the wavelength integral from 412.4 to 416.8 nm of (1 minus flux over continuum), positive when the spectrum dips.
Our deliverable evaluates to -0.33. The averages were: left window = 6.25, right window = 6.61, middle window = 6.91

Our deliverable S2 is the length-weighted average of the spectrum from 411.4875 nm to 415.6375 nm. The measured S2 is 6.65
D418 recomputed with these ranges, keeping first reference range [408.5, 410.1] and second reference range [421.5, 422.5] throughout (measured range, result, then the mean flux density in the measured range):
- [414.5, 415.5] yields -0.12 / 6.78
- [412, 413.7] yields -0.10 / 6.78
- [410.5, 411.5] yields 0.04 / 6.01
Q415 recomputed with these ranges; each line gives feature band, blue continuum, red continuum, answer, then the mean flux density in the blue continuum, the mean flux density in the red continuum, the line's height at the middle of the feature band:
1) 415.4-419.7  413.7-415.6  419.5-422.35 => -0.37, 6.62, 5.95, 6.31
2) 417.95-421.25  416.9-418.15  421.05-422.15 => 0.39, 7.63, 6.27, 6.93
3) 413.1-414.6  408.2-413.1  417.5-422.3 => -0.11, 6.35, 6.25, 6.32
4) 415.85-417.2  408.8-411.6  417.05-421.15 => -0.23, 6.26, 6.46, 6.41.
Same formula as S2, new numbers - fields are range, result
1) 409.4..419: 6.76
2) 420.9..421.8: 5.98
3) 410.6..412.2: 6.05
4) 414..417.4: 7.07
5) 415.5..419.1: 7.08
